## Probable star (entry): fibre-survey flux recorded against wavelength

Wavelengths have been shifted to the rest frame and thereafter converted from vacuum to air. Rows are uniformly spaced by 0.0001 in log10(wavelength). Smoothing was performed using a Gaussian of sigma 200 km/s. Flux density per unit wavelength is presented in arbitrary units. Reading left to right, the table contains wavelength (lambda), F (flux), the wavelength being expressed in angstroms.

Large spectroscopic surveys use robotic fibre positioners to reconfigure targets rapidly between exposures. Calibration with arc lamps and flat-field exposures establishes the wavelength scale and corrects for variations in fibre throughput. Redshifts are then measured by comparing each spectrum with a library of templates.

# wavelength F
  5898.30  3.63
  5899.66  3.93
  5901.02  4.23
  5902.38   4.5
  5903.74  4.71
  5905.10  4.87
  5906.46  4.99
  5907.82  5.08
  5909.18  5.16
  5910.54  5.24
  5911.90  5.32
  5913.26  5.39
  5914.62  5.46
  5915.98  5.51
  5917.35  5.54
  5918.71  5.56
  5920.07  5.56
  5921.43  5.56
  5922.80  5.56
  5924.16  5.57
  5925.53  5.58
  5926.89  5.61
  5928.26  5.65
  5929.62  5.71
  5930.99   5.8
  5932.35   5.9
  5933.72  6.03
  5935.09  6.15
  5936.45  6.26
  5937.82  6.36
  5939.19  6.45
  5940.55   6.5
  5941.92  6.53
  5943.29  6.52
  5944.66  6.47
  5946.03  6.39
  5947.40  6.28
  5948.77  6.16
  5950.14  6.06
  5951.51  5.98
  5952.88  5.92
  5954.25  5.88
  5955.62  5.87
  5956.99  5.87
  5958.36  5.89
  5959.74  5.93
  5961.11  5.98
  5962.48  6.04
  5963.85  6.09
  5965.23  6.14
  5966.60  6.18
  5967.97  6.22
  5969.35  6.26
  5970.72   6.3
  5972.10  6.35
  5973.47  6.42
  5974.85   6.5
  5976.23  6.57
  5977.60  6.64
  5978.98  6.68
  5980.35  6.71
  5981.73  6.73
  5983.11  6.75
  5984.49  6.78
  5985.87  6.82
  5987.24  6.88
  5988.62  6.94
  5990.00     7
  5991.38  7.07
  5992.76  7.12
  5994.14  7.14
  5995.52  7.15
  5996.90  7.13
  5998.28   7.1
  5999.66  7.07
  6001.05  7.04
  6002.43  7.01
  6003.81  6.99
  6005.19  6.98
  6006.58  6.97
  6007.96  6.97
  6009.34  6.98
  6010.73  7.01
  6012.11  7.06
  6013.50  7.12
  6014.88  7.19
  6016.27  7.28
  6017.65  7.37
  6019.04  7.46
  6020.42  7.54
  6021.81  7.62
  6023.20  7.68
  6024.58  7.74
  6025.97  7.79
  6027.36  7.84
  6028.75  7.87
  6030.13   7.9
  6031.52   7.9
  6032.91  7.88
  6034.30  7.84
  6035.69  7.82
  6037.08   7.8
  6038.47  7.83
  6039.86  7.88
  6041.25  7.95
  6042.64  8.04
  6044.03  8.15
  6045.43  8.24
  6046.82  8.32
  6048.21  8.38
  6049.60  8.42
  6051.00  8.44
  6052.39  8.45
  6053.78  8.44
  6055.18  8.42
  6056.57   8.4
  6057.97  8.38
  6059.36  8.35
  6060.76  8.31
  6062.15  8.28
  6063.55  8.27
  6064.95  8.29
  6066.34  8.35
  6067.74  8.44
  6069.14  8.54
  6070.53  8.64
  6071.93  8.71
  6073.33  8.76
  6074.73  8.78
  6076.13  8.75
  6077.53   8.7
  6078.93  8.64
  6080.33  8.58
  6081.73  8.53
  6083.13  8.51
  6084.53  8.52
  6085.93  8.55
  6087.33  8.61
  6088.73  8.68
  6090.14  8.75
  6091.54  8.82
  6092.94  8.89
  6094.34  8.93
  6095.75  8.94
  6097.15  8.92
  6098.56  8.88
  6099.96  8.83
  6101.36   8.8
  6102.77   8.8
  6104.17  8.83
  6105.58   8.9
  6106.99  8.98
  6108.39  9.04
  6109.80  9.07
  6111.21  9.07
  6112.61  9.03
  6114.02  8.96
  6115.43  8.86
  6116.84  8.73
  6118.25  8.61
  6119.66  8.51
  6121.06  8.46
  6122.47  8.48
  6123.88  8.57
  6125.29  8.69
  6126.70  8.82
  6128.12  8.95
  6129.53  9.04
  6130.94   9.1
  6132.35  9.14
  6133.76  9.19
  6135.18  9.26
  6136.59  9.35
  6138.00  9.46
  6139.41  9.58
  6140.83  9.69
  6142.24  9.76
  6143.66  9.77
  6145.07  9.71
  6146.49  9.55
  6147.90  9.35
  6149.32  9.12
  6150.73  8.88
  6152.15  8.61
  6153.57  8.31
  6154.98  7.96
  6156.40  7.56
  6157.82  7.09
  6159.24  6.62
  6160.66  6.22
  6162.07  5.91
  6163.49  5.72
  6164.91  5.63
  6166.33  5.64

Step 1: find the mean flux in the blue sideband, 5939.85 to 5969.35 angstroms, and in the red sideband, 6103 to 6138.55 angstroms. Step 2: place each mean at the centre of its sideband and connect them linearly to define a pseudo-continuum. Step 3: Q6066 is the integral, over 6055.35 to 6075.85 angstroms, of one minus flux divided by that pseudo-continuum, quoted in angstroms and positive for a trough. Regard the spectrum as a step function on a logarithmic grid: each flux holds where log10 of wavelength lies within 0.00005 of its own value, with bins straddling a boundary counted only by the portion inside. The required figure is -1.2 angstroms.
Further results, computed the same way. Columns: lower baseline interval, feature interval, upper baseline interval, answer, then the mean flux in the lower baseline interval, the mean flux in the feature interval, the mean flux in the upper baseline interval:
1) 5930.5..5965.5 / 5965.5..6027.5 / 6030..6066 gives 1.36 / 6.13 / 6.97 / 8.17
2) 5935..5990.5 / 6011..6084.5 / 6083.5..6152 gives -2.95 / 6.35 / 8.11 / 8.98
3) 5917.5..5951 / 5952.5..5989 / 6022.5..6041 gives 1.90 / 6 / 6.35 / 7.83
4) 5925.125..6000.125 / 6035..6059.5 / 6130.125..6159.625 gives -2.07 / 6.38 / 8.2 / 8.93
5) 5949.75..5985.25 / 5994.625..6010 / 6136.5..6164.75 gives -0.88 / 6.26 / 7.04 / 8.34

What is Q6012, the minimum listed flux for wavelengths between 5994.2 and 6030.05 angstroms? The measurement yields 6.97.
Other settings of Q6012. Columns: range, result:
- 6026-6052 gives 7.8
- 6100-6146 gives 8.46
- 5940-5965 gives 5.87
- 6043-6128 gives 8.15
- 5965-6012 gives 6.14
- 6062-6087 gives 8.27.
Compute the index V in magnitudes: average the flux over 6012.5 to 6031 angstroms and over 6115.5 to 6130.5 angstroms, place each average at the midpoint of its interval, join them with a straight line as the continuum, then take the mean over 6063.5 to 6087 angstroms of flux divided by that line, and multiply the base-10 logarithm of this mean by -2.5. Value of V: -0.05 mag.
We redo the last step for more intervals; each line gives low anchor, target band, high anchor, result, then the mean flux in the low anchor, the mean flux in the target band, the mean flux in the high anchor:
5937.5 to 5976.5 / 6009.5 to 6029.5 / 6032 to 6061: 0.018 mag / 6.2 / 7.46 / 8.17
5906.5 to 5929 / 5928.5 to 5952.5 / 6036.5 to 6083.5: -0.050 mag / 5.45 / 6.2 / 8.38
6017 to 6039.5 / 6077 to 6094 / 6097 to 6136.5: -0.022 mag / 7.75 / 8.66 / 8.88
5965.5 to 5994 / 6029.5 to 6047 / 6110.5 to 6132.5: -0.058 mag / 6.65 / 7.95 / 8.81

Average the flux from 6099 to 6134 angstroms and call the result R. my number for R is 8.86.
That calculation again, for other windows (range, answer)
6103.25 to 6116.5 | 8.96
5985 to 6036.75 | 7.31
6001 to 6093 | 8.04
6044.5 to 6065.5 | 8.35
